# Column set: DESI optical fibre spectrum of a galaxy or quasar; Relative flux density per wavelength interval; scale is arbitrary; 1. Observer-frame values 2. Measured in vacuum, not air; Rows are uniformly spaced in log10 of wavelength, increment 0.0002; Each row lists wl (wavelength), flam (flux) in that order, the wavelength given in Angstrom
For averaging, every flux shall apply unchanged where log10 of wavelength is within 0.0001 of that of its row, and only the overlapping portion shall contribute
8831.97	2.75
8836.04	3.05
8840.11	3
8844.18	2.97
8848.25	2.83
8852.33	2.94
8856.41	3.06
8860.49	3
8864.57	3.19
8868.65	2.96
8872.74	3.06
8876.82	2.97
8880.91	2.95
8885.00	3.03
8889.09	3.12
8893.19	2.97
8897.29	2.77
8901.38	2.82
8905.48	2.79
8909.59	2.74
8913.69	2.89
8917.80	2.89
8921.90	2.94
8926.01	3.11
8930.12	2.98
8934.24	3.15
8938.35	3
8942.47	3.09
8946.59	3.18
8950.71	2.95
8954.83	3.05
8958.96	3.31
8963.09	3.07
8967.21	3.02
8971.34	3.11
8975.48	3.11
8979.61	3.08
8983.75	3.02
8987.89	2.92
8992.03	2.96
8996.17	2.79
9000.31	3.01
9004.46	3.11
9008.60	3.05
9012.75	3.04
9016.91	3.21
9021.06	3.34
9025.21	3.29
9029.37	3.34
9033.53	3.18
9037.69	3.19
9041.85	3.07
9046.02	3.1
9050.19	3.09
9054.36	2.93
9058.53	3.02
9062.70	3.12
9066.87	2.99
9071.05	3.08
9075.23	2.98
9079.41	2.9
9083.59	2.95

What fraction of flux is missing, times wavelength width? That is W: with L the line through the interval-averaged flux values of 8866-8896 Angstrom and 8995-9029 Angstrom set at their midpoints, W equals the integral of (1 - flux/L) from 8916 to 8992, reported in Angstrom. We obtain 0.5 Angstrom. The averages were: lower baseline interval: 3.01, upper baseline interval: 3.13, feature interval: 3.05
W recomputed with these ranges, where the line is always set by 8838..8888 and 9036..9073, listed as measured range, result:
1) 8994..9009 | 0.3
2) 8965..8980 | -0.2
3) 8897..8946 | 1.2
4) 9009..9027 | -0.9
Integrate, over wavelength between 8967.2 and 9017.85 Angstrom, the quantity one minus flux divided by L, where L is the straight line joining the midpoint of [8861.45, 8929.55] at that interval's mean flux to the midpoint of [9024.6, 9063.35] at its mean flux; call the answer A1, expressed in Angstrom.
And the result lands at 0.6 Angstrom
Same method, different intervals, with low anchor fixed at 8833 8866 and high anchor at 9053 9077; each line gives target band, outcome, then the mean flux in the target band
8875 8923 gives 1.5 Angstrom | 2.91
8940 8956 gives -0.3 Angstrom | 3.07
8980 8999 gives 0.5 Angstrom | 2.94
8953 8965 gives -0.5 Angstrom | 3.14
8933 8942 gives -0.2 Angstrom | 3.07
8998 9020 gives -0.6 Angstrom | 3.09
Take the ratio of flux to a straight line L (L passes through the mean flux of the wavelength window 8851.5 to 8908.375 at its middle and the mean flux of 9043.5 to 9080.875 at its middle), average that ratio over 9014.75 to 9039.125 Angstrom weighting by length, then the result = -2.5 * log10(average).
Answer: -0.08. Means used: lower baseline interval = 2.97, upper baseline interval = 3.03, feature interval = 3.26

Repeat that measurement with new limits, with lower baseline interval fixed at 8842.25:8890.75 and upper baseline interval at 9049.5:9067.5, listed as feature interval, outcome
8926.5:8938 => -0.02 mag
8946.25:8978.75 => -0.03 mag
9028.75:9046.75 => -0.05 mag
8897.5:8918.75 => 0.07 mag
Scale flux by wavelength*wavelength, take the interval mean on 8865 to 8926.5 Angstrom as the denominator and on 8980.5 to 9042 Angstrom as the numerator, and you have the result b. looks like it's 1.1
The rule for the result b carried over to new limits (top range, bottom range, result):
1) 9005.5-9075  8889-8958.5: 1.08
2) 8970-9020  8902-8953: 1.04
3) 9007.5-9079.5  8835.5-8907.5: 1.09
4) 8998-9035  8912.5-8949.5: 1.07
